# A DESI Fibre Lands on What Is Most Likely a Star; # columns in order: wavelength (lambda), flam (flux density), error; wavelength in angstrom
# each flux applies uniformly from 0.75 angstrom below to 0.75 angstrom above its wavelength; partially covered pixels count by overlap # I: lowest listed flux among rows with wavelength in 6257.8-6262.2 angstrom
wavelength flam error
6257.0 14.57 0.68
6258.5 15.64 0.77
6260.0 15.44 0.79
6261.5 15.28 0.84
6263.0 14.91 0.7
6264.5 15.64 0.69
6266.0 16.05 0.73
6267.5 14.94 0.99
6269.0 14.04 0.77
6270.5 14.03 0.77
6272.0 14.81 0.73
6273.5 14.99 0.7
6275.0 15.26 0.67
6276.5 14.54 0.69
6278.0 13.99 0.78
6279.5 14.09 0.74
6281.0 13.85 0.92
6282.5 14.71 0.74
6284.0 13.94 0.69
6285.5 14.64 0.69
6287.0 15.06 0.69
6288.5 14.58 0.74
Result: 15.28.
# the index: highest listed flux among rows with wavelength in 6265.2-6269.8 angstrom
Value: 16.05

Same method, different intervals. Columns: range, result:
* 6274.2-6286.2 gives 15.26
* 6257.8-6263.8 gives 15.64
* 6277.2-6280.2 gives 14.09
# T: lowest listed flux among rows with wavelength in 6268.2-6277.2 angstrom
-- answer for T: 14.03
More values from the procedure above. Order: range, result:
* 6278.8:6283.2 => 13.85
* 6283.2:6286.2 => 13.94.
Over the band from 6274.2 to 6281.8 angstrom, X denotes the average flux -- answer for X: 14.4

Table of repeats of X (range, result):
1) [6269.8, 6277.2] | 14.7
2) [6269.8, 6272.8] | 14.4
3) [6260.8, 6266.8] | 15.5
